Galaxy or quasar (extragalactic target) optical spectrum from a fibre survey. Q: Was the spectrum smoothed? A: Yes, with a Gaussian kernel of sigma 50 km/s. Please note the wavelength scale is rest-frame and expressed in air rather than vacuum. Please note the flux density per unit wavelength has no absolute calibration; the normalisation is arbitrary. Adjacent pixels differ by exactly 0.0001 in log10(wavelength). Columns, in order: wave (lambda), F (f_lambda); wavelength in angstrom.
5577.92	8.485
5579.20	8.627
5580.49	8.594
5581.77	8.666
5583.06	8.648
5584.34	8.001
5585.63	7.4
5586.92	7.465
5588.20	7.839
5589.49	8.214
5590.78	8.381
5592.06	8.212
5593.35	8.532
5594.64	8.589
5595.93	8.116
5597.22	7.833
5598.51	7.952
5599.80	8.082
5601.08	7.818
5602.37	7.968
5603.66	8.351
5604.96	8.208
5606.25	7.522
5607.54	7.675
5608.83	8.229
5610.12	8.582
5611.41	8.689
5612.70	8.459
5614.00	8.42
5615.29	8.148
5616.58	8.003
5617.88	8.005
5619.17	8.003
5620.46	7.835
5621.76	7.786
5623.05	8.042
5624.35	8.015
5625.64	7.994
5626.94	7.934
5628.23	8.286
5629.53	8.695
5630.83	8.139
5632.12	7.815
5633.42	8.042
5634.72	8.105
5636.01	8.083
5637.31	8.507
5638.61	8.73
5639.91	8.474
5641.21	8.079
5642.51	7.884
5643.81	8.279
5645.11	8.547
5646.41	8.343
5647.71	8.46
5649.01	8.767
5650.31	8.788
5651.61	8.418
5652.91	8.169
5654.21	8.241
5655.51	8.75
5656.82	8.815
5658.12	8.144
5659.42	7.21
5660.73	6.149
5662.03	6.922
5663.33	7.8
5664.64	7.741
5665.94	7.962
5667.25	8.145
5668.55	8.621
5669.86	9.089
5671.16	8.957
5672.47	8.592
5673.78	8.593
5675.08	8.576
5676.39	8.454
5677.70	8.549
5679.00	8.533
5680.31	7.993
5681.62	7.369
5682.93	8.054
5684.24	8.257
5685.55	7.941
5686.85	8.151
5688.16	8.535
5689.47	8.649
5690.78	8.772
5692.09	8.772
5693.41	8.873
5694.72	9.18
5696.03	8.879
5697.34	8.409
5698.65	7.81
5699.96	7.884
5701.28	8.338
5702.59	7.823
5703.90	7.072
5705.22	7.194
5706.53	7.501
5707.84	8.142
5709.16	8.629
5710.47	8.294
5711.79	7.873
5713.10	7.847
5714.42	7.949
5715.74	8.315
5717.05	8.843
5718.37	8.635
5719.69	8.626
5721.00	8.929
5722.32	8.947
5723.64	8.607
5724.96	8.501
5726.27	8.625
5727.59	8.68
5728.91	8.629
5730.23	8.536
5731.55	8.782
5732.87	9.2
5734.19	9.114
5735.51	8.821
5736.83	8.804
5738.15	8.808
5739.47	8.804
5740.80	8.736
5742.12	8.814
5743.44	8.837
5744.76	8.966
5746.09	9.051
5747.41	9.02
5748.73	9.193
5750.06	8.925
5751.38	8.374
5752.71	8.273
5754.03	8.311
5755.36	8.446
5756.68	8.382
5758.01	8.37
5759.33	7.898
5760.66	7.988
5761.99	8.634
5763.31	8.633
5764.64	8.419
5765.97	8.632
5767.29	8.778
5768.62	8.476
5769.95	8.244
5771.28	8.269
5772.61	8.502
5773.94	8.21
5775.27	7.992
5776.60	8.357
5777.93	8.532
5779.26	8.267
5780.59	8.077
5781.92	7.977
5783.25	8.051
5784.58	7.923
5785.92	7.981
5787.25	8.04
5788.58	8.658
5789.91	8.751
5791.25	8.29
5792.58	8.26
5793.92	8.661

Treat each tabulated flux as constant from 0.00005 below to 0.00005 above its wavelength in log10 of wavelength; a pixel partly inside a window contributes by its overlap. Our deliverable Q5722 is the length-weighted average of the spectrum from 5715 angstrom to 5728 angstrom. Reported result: 8.67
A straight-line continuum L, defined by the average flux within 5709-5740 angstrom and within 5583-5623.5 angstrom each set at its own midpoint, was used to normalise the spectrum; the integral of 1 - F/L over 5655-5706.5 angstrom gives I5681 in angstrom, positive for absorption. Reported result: 1.5 angstrom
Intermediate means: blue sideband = 8.09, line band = 8.18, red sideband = 8.62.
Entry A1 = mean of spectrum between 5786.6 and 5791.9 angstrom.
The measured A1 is 8.43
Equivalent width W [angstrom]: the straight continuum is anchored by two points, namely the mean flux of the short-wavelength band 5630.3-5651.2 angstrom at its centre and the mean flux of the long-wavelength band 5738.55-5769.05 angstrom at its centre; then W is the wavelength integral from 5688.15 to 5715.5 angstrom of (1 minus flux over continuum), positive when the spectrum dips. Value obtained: 0.9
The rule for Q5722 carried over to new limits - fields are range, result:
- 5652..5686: 8.14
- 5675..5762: 8.46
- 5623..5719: 8.22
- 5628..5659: 8.35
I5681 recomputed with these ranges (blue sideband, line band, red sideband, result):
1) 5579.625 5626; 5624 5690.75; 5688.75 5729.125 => 0.1 angstrom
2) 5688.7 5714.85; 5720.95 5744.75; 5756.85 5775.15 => -1.5 angstrom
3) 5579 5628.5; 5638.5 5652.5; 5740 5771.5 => -0.3 angstrom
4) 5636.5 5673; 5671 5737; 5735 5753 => 1.2 angstrom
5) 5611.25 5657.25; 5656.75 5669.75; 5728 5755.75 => 1.0 angstrom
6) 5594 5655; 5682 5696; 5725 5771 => -0.1 angstrom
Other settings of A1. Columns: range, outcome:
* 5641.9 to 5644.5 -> 8.09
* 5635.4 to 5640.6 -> 8.44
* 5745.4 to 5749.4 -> 9.07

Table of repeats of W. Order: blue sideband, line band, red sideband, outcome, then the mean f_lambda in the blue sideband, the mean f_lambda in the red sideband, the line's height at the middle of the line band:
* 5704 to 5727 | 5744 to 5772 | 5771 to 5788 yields -1.1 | 8.29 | 8.17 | 8.21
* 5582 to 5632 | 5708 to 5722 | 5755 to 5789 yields -0.3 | 8.11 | 8.29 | 8.23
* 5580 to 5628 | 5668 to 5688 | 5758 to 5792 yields -0.5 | 8.11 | 8.31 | 8.2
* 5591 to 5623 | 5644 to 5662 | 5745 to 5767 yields 0.2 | 8.13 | 8.55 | 8.26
